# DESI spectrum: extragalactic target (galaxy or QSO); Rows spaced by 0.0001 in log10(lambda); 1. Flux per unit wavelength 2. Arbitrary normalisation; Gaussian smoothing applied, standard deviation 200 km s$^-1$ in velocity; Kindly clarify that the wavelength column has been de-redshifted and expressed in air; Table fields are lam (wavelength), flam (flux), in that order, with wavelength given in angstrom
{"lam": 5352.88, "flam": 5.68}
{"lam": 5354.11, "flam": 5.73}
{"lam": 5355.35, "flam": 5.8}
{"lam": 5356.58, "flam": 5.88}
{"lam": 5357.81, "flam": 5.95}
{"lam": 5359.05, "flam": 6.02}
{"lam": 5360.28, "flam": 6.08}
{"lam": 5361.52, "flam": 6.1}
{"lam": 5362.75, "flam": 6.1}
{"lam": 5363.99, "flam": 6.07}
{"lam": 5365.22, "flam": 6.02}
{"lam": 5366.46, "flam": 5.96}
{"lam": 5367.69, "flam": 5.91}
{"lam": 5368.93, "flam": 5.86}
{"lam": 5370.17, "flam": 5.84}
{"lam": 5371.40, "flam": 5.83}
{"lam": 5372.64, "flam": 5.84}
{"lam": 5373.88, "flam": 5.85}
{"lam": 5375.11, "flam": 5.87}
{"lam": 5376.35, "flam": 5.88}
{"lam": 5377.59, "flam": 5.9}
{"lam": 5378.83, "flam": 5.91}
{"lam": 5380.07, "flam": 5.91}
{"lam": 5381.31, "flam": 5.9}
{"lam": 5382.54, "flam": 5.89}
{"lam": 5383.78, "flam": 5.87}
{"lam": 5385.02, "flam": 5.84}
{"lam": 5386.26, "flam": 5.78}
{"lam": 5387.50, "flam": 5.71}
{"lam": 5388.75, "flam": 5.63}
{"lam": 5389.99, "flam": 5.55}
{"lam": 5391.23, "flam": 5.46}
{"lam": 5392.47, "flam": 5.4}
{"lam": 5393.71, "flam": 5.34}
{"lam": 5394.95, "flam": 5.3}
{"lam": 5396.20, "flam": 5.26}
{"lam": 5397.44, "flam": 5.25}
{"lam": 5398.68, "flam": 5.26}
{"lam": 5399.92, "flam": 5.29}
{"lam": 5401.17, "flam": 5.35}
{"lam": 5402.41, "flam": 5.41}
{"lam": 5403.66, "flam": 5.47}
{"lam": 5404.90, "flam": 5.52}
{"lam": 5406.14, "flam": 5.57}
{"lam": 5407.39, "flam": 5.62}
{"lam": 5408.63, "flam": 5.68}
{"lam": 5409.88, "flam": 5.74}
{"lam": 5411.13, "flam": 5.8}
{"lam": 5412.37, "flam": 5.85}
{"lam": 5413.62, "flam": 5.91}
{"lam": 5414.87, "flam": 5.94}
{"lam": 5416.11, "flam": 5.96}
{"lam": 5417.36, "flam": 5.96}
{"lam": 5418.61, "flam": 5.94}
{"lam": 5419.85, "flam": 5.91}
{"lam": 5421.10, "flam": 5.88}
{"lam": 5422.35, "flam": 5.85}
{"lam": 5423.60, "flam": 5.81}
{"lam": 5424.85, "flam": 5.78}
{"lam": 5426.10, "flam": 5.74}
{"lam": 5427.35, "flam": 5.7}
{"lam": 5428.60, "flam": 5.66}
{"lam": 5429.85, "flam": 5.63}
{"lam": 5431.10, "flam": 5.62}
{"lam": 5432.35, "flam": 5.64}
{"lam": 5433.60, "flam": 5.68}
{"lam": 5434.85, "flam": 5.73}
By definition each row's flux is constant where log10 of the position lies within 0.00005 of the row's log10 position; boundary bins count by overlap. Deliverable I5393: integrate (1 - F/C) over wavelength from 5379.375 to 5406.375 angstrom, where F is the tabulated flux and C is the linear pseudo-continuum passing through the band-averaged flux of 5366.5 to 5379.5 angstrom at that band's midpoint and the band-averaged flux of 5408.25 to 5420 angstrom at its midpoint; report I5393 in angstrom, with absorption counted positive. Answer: 1.5 angstrom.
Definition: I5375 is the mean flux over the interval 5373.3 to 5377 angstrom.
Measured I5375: 5.87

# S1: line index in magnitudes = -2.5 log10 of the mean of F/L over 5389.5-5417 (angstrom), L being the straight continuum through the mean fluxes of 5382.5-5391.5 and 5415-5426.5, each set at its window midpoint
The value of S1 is 0.05 mag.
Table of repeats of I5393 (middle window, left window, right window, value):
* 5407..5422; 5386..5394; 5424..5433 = -0.58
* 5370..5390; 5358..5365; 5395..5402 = -0.56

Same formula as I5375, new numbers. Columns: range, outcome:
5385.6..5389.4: 5.69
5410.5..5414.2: 5.85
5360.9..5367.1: 6.05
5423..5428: 5.75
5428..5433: 5.64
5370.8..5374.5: 5.84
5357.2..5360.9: 6.01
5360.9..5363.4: 6.09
